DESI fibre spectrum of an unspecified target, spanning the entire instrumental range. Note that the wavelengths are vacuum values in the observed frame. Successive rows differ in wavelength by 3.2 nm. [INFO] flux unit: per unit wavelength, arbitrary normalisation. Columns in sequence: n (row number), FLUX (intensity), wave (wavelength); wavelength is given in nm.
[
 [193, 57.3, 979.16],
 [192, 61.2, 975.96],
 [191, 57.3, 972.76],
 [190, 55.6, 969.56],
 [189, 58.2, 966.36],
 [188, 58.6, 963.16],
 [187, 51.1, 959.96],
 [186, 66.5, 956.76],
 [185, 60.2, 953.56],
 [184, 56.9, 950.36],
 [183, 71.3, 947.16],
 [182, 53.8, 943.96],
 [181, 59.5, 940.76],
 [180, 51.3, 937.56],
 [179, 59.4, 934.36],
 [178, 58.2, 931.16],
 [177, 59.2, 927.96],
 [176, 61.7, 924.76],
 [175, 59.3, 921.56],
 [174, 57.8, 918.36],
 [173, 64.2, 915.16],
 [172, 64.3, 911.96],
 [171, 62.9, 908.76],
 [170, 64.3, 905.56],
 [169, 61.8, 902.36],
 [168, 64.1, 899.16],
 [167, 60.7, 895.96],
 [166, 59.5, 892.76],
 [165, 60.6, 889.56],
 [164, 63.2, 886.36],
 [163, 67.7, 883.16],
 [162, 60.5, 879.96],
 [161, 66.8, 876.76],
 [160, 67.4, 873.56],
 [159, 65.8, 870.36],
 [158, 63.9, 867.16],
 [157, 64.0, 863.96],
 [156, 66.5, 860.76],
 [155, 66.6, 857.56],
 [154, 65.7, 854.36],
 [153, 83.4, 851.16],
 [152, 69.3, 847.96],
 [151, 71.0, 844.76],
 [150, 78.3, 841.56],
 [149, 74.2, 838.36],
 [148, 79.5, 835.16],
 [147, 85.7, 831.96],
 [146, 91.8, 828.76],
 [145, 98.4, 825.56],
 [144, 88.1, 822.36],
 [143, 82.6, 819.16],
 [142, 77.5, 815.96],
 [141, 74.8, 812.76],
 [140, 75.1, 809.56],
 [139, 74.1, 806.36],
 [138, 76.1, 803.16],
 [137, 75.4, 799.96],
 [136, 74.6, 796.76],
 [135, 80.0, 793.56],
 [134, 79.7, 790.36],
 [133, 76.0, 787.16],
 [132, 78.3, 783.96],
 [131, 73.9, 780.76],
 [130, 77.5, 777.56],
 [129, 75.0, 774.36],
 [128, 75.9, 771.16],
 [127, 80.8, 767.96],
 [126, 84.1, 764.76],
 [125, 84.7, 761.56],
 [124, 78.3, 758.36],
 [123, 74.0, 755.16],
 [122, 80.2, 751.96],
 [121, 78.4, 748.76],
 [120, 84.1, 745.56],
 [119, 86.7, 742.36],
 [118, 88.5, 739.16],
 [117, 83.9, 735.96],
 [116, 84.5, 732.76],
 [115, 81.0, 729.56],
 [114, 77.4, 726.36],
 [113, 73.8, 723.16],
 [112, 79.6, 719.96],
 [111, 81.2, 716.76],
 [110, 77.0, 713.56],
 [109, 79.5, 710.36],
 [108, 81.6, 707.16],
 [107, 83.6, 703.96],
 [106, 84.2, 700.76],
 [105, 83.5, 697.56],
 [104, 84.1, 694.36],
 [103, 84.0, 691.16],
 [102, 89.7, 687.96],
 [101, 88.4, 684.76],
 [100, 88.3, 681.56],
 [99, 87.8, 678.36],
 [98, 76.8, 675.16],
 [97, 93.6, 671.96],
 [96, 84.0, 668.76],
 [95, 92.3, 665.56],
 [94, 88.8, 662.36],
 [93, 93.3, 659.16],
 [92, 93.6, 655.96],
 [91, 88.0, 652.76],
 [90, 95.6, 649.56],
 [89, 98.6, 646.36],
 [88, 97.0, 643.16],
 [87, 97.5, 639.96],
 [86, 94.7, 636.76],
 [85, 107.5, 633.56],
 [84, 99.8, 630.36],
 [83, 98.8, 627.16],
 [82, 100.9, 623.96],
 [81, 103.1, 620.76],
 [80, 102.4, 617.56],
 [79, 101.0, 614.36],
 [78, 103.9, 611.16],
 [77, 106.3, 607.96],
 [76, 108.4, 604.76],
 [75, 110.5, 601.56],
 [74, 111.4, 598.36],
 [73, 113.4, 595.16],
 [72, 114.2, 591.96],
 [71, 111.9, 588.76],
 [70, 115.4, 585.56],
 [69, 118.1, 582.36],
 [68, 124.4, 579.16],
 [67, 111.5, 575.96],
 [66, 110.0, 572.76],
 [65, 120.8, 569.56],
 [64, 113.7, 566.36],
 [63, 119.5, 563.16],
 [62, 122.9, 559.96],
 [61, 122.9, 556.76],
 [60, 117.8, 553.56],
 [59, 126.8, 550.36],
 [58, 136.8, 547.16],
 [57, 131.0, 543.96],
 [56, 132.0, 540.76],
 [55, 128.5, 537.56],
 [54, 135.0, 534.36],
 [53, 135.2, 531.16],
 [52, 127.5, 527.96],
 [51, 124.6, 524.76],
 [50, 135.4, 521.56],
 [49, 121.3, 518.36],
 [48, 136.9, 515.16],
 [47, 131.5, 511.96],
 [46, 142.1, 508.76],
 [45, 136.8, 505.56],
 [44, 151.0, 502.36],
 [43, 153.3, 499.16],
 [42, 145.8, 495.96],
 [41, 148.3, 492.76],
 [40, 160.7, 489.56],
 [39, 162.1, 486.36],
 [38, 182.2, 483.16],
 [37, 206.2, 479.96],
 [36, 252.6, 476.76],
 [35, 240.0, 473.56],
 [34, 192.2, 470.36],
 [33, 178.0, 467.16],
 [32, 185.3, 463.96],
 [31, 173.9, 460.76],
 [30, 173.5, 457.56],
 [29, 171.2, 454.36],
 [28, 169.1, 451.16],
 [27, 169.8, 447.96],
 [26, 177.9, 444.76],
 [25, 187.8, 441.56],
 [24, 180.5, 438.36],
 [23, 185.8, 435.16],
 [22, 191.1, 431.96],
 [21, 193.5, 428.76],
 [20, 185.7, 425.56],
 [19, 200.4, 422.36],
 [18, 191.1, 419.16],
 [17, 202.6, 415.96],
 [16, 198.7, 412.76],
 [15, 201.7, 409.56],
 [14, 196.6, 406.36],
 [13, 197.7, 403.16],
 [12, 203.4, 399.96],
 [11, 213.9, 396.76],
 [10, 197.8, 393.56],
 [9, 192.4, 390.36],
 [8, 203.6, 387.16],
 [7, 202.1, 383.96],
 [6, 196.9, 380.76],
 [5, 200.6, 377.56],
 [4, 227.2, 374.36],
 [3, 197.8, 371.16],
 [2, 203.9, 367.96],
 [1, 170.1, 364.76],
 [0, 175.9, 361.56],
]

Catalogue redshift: 0.70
